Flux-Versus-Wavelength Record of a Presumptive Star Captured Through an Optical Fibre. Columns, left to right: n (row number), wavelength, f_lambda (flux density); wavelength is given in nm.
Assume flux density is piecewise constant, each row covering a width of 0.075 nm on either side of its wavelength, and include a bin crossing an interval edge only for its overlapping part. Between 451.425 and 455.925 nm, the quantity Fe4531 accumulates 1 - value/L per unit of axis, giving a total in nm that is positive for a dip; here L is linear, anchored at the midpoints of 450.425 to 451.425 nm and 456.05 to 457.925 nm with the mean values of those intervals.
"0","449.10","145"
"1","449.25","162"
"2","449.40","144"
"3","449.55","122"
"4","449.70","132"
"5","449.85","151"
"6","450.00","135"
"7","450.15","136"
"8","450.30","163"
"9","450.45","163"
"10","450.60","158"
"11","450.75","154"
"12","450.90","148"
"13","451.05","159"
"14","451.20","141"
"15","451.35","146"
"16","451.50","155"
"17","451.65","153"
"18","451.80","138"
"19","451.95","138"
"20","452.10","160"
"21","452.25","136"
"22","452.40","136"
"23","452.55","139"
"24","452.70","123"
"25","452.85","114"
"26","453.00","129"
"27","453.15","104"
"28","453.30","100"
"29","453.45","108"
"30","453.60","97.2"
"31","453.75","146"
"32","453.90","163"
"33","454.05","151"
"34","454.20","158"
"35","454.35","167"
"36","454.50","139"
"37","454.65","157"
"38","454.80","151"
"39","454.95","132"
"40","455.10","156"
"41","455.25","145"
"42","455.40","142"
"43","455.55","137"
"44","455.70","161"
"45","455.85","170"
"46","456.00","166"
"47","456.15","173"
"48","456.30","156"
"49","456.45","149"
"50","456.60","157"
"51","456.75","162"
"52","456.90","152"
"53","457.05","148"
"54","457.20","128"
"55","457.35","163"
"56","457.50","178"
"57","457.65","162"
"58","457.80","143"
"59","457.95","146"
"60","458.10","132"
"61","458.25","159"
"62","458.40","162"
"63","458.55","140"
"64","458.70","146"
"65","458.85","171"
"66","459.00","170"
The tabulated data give 0.40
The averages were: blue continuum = 152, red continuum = 156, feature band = 140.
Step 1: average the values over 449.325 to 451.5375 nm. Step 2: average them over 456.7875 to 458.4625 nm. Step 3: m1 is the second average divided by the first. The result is 1.04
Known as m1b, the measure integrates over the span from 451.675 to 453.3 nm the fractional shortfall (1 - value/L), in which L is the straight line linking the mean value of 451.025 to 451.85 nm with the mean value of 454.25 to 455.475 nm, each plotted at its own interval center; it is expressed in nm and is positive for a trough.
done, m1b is 0.193 nm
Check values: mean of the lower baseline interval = 148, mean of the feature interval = 131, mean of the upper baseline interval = 149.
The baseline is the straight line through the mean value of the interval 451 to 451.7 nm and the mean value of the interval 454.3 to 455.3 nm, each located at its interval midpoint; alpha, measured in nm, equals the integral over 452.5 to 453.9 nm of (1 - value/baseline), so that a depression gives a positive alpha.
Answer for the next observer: 0.28 nm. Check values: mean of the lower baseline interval 150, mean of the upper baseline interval 149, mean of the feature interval 120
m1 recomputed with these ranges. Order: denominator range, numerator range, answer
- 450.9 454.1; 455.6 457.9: 1.16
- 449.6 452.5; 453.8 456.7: 1.05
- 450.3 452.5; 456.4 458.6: 1.02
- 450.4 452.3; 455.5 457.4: 1.04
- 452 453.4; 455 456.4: 1.23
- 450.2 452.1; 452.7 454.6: 0.87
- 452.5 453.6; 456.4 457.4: 1.31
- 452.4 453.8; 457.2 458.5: 1.30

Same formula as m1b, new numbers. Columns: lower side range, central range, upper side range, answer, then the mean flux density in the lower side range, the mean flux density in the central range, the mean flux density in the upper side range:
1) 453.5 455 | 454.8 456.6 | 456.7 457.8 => -0.04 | 146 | 153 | 155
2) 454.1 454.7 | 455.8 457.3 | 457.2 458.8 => -0.03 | 155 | 156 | 152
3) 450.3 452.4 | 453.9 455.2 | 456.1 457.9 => 0.01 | 150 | 152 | 156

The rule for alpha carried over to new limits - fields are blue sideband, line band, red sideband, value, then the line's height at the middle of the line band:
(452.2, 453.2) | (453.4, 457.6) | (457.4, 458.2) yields -0.30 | 141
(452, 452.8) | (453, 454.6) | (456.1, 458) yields 0.11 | 143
